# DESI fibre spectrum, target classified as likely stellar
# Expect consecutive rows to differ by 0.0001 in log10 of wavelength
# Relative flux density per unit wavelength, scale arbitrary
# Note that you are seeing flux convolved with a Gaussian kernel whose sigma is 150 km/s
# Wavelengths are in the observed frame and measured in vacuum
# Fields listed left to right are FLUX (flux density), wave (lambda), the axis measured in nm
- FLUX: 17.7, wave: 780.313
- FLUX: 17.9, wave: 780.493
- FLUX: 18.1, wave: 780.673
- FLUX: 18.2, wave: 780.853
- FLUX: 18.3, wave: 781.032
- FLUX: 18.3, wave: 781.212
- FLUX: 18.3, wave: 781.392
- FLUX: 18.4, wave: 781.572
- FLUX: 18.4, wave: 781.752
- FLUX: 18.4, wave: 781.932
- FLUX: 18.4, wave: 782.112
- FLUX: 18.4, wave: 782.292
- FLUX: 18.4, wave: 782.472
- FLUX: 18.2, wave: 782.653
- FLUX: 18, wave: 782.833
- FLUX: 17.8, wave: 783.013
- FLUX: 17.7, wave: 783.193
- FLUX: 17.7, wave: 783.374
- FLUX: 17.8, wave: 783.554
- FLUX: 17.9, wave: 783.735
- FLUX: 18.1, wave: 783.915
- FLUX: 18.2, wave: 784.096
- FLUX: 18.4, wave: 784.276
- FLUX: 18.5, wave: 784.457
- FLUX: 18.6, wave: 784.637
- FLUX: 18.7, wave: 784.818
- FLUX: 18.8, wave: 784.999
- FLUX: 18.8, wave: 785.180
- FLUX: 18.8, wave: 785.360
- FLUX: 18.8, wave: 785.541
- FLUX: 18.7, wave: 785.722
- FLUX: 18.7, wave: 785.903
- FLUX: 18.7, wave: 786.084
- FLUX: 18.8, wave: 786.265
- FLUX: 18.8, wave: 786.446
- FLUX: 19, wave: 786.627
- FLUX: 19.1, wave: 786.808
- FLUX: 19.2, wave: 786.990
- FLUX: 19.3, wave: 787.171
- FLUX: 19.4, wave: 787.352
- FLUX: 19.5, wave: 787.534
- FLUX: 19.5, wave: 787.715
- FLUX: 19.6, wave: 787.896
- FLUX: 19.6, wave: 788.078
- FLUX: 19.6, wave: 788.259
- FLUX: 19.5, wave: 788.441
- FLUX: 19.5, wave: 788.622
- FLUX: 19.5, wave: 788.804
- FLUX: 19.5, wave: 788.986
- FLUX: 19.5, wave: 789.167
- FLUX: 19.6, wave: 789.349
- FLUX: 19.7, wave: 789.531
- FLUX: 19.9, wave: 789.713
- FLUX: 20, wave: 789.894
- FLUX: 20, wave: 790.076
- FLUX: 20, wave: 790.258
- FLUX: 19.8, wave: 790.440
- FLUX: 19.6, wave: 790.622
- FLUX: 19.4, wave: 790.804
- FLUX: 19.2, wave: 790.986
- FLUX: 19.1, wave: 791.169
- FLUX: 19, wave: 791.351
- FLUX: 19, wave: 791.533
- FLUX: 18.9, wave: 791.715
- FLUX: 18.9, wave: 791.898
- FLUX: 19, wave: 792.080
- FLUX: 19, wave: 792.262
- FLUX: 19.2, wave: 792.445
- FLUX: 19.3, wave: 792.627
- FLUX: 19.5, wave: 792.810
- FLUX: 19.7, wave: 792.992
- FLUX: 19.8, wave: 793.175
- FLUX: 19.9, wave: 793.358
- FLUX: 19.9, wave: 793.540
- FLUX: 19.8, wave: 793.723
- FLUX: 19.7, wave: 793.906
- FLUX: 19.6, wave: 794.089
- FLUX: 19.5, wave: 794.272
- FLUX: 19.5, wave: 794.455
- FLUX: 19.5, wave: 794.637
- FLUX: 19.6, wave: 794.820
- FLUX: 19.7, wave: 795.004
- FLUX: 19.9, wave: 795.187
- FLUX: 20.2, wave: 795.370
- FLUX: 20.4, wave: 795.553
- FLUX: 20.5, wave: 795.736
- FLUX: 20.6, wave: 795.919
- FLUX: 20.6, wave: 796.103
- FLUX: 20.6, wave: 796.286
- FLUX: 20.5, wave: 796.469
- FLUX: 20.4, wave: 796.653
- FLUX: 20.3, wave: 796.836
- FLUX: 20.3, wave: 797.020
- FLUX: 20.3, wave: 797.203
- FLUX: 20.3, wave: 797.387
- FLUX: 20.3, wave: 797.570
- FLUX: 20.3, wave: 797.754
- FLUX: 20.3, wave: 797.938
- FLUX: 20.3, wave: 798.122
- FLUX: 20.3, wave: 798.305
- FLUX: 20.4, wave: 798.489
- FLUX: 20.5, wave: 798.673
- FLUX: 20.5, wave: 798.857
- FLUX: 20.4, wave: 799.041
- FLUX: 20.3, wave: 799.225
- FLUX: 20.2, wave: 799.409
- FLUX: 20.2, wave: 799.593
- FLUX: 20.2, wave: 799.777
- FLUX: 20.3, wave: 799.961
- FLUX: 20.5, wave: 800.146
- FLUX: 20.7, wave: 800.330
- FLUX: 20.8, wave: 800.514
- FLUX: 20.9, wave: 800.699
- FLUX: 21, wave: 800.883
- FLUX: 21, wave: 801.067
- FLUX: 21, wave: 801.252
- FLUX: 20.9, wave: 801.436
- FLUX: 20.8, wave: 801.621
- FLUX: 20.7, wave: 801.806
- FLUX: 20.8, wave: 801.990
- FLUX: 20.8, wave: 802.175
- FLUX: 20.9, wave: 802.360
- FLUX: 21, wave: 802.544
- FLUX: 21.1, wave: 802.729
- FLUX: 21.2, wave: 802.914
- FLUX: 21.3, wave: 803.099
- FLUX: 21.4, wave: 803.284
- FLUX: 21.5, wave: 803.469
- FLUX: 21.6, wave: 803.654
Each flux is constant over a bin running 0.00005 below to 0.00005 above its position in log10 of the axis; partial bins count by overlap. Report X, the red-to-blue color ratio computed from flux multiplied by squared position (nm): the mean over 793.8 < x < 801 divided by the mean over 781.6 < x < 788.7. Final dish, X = 1.12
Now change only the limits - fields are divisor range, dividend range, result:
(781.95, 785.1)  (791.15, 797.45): 1.12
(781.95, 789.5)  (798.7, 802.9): 1.14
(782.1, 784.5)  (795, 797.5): 1.16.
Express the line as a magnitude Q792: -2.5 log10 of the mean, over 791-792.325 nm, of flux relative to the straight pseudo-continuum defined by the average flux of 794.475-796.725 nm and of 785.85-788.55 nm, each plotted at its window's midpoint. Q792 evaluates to 0.04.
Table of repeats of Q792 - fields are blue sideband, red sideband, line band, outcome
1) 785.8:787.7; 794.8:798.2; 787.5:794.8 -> 0.01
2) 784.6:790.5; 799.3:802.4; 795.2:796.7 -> -0.01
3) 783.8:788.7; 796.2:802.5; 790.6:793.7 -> 0.02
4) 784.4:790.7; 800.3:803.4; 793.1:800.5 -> 0.01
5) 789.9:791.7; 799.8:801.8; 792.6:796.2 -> 0.00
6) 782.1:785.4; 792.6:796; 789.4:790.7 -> -0.04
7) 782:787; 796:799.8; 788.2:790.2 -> -0.03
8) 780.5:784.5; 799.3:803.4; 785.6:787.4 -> -0.01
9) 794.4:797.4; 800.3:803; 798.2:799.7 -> 0.01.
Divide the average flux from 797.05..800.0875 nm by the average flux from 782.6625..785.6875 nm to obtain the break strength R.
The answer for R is 1.1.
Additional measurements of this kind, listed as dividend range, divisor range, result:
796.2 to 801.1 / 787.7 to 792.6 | 1.05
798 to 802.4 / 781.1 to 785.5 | 1.13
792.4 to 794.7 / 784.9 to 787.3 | 1.04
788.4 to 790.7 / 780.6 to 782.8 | 1.08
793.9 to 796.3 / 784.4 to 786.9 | 1.06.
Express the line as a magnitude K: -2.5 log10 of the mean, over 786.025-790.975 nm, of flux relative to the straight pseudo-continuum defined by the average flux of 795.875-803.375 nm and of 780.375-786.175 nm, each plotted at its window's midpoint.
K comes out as -0.02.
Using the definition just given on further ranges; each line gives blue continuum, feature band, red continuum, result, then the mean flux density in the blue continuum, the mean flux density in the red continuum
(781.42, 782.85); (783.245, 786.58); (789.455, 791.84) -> 0.01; 18.3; 19.5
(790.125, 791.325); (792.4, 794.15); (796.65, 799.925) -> 0.01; 19.5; 20.3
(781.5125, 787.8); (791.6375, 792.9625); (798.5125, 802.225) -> 0.02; 18.6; 20.6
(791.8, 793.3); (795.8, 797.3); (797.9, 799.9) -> -0.03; 19.3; 20.3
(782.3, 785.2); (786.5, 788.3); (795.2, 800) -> -0.03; 18.2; 20.4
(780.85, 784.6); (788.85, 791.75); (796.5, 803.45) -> -0.02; 18.2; 20.6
